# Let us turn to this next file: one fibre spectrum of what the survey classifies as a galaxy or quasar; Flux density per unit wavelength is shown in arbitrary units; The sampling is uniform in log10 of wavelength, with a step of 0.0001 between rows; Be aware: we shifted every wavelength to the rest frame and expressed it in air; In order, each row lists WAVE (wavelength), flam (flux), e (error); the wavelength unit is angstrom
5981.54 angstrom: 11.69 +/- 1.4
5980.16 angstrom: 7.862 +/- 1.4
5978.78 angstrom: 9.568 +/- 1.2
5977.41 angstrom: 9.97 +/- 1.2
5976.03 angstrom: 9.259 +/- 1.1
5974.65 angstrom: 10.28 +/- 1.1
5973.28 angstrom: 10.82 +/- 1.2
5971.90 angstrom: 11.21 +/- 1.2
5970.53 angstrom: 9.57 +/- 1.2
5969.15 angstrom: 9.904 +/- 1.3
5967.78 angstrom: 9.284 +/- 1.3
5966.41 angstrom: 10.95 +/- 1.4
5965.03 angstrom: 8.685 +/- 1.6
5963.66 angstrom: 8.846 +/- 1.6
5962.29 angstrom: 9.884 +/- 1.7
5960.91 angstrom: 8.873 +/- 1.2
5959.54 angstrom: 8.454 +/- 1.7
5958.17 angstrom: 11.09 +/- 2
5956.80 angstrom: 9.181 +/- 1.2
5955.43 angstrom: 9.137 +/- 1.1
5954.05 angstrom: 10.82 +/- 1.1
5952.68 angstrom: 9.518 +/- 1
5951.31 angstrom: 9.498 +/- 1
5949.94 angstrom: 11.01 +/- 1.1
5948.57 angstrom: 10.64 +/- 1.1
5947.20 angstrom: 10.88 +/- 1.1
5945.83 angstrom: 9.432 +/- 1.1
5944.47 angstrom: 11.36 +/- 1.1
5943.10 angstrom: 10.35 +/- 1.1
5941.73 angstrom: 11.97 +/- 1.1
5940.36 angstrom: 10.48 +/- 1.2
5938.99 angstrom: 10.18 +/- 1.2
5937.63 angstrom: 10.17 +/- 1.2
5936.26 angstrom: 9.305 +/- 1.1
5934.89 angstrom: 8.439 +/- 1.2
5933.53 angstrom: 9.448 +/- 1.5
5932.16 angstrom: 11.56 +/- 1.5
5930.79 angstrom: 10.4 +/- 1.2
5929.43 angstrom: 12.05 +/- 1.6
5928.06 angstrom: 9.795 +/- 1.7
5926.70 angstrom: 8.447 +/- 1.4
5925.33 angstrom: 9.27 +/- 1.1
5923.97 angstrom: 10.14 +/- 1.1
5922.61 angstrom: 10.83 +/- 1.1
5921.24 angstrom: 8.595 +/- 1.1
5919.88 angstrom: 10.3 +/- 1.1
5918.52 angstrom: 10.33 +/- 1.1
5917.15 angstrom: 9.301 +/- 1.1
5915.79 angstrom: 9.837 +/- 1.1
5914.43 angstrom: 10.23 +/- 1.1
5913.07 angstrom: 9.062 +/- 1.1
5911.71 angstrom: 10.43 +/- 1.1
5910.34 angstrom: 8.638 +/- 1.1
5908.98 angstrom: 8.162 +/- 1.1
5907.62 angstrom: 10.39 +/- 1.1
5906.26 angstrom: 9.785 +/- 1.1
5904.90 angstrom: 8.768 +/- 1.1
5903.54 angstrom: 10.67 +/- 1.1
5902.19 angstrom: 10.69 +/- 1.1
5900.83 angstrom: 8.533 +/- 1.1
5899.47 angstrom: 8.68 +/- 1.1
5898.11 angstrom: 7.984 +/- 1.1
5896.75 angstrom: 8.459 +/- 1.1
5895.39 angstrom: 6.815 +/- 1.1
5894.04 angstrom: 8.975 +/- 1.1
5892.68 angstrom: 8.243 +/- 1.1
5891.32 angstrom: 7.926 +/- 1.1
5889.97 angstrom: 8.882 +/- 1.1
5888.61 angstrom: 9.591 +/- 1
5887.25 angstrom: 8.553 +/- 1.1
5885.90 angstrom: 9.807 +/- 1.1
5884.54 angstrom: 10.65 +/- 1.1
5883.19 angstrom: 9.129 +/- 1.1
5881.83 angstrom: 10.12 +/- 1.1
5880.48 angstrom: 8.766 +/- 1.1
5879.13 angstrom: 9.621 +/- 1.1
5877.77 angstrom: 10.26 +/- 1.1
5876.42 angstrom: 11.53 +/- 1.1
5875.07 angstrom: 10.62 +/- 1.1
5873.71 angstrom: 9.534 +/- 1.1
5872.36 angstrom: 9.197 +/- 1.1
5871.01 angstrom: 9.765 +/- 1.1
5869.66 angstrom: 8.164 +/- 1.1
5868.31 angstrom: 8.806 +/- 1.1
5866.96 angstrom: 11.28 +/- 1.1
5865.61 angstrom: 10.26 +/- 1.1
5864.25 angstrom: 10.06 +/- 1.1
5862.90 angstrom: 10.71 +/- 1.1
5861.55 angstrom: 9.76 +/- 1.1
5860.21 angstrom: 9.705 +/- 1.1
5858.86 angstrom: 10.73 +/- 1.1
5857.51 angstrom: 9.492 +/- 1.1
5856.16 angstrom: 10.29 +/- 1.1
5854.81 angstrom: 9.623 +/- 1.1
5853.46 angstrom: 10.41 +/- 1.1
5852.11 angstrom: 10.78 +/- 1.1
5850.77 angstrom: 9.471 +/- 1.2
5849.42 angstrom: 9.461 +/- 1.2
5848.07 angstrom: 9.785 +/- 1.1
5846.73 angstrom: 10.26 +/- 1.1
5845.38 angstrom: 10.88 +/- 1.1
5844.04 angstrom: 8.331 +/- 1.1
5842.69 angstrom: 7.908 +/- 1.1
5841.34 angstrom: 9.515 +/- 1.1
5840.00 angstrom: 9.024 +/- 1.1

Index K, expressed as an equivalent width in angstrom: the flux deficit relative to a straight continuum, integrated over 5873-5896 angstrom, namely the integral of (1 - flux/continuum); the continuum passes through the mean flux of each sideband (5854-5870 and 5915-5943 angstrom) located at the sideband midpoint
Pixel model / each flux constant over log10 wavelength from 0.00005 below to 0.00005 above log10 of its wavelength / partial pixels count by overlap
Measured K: 1.4 angstrom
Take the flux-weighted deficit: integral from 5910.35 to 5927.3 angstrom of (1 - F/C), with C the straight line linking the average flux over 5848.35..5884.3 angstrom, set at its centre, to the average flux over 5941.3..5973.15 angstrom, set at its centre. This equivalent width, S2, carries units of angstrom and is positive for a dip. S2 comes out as 0.5 angstrom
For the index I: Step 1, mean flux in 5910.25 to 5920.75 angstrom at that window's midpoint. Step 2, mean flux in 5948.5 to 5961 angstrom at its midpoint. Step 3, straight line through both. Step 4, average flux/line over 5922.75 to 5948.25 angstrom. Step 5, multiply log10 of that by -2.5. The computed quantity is -0.044 mag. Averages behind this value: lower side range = 9.81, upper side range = 9.83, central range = 10.2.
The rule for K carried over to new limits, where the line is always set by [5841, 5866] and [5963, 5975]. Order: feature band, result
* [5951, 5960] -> 0.2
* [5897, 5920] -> 1.0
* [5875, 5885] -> -0.2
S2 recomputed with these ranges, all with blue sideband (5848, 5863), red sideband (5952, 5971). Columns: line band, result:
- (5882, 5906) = 2.1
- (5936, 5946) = -0.9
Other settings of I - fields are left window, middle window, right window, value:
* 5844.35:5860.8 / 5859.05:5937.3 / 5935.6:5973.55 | 0.05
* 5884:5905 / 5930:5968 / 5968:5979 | -0.03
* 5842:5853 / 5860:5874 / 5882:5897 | -0.06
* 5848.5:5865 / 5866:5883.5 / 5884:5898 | -0.05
